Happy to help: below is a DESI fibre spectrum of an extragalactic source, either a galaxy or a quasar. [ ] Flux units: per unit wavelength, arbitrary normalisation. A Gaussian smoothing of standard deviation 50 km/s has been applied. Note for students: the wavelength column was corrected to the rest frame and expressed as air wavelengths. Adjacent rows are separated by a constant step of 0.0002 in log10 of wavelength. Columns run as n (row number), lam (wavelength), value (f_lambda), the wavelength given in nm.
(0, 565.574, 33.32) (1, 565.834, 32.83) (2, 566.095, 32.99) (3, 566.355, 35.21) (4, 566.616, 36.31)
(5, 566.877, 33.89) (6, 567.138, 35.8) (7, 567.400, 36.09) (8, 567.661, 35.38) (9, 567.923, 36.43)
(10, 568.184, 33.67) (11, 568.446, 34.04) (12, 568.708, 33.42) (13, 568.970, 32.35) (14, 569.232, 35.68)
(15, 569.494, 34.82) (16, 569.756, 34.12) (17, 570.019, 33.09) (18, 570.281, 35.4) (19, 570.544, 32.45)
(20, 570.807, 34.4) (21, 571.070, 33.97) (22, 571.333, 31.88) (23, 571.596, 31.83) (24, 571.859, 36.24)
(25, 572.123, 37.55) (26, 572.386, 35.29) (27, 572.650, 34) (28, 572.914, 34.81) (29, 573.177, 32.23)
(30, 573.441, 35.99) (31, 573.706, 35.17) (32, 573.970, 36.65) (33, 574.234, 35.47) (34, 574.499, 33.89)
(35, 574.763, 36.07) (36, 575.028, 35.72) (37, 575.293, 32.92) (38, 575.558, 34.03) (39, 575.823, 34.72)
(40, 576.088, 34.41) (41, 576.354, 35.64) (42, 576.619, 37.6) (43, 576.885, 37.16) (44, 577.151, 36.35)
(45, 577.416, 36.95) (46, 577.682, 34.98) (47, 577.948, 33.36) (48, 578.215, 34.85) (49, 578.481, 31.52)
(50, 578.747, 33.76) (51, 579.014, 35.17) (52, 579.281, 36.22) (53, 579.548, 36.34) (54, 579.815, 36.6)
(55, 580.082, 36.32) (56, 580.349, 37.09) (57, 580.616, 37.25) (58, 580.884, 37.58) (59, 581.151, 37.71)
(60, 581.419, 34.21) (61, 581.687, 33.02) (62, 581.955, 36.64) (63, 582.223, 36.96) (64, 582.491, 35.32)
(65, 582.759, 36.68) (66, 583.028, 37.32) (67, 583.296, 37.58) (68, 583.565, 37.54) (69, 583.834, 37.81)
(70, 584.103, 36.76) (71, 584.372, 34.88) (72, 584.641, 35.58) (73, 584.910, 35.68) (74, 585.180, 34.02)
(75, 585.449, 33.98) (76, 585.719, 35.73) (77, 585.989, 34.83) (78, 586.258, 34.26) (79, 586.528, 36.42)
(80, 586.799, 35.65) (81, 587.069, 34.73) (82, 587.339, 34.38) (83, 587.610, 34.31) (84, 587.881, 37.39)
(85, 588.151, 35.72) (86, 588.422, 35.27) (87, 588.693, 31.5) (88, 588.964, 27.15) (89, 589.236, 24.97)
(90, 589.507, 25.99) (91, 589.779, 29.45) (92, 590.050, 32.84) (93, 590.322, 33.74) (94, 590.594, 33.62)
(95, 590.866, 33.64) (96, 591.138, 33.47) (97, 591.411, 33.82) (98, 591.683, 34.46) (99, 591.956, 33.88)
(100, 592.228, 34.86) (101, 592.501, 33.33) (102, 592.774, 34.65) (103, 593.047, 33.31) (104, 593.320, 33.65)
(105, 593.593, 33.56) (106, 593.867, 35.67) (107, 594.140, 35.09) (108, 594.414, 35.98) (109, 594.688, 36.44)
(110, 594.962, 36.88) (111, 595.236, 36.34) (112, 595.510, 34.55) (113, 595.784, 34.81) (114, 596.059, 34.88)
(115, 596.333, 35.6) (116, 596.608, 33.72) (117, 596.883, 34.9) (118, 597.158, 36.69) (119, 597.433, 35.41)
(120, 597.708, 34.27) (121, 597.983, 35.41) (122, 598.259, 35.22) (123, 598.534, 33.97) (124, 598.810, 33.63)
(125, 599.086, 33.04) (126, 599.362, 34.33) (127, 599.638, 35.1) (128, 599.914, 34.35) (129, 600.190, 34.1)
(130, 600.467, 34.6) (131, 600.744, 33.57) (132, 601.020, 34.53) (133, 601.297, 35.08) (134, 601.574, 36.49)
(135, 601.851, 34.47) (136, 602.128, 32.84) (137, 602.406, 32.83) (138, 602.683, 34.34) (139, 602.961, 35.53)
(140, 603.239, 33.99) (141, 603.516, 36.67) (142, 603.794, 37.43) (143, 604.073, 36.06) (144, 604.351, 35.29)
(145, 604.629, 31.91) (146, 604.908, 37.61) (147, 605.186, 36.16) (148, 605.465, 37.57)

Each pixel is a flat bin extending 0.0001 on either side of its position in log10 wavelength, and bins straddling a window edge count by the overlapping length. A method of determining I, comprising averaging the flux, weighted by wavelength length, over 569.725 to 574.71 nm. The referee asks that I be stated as 34.5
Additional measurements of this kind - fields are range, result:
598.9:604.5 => 34.7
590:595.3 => 34.5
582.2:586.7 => 35.9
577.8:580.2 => 34.9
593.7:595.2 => 36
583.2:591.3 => 33.9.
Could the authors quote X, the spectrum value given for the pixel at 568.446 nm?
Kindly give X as 34.04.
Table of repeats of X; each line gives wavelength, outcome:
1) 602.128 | 32.84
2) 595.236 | 36.34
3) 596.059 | 34.88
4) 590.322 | 33.74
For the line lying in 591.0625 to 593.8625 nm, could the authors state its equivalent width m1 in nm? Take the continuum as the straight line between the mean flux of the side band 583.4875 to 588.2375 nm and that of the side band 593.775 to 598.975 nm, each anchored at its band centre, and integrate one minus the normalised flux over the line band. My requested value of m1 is 0.11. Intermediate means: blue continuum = 35.5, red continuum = 35.2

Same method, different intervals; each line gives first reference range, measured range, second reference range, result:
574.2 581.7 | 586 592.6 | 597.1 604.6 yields 0.365 nm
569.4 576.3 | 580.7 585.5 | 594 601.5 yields -0.199 nm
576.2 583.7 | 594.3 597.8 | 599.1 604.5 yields -0.033 nm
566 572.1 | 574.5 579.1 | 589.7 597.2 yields -0.077 nm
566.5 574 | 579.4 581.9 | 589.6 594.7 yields -0.148 nm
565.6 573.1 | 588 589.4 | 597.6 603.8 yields 0.146 nm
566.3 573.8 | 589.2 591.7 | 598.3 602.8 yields 0.189 nm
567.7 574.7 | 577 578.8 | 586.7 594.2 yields -0.031 nm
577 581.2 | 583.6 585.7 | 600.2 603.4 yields -0.014 nm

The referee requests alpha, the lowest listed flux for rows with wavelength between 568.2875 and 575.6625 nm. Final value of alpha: 31.83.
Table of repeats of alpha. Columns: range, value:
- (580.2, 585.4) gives 33.02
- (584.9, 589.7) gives 24.97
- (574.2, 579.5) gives 31.52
